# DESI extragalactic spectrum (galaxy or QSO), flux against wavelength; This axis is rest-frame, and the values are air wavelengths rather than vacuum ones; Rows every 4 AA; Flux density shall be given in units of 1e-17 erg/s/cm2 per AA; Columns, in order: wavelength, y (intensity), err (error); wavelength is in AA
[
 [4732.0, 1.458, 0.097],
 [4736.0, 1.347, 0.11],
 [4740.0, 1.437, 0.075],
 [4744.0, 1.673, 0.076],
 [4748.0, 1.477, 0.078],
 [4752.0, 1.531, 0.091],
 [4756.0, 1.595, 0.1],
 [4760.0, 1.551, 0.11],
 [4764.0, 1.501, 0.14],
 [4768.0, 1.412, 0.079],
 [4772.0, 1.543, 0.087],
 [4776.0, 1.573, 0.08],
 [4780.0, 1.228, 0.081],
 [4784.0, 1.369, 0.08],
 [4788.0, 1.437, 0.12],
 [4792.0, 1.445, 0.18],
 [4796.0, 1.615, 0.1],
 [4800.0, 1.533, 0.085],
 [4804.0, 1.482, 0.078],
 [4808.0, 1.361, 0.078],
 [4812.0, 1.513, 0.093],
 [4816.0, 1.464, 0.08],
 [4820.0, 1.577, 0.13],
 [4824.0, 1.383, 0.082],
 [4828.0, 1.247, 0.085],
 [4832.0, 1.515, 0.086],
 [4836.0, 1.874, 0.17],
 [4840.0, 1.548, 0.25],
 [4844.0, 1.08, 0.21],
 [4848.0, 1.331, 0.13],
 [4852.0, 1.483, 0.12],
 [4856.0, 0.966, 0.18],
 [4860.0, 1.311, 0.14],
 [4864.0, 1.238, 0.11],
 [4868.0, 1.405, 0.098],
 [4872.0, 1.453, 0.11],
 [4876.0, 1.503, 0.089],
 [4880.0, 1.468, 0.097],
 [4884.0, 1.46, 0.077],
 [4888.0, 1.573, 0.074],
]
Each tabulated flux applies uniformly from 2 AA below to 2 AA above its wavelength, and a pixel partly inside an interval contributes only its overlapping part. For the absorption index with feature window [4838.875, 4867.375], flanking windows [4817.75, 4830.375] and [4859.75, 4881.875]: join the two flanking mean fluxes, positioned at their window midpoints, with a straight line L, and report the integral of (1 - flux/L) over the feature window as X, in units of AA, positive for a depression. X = 2.6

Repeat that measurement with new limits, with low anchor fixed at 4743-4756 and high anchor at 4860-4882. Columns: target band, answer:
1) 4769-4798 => 1.1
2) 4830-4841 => -1.6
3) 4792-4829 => 0.3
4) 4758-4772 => 0.4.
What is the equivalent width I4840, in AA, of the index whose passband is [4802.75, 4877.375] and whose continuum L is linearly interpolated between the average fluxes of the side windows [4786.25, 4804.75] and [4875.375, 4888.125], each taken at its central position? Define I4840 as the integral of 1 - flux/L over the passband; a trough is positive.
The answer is 4.6 AA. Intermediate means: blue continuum 1.5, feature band 1.41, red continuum 1.49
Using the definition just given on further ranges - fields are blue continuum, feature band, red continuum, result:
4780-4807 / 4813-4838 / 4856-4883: -1.6 AA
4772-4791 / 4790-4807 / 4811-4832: -1.0 AA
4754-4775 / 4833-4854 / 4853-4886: -1.0 AA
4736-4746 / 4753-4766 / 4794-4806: -0.2 AA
